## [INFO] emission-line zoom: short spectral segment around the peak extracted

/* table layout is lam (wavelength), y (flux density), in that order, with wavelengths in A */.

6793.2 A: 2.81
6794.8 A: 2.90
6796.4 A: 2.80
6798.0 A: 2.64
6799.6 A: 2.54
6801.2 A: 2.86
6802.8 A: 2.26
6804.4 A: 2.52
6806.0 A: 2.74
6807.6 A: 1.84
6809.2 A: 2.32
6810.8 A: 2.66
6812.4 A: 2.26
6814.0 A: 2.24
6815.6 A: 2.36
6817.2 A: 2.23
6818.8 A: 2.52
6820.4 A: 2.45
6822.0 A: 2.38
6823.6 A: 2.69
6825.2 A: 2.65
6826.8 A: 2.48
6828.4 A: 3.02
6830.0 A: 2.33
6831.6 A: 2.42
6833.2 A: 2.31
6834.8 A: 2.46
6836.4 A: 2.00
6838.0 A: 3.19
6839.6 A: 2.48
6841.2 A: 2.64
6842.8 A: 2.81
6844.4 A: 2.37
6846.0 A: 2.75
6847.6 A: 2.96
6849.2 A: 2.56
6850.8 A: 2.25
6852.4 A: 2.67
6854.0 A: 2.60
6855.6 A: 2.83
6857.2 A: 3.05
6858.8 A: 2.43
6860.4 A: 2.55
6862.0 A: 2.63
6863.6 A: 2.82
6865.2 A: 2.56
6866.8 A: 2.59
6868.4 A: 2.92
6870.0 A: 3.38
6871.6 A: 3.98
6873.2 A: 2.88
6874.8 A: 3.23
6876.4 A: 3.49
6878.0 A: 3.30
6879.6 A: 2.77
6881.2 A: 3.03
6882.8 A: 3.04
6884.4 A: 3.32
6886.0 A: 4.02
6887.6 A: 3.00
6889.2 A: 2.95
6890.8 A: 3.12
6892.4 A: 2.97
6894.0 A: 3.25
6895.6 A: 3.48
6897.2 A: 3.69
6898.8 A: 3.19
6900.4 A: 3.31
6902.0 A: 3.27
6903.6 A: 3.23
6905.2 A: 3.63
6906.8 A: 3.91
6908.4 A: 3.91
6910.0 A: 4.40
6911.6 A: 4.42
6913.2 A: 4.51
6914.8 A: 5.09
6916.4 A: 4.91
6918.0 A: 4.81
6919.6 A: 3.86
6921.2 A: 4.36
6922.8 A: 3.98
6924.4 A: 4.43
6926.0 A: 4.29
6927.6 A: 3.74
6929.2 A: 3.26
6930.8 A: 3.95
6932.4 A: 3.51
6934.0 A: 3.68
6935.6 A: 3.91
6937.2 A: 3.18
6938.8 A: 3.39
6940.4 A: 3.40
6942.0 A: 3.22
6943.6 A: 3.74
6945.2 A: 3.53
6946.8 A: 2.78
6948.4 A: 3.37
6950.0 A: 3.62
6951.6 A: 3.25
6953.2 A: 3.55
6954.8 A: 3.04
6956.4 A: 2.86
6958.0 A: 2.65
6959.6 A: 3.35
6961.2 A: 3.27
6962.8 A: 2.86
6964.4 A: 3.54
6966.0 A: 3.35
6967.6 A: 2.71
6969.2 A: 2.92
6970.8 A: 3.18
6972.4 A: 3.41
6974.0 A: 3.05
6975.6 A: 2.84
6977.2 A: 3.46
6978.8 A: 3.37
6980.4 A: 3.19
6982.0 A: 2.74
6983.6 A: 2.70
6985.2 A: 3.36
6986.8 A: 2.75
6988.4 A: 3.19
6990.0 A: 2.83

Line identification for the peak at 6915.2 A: H-beta 4861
